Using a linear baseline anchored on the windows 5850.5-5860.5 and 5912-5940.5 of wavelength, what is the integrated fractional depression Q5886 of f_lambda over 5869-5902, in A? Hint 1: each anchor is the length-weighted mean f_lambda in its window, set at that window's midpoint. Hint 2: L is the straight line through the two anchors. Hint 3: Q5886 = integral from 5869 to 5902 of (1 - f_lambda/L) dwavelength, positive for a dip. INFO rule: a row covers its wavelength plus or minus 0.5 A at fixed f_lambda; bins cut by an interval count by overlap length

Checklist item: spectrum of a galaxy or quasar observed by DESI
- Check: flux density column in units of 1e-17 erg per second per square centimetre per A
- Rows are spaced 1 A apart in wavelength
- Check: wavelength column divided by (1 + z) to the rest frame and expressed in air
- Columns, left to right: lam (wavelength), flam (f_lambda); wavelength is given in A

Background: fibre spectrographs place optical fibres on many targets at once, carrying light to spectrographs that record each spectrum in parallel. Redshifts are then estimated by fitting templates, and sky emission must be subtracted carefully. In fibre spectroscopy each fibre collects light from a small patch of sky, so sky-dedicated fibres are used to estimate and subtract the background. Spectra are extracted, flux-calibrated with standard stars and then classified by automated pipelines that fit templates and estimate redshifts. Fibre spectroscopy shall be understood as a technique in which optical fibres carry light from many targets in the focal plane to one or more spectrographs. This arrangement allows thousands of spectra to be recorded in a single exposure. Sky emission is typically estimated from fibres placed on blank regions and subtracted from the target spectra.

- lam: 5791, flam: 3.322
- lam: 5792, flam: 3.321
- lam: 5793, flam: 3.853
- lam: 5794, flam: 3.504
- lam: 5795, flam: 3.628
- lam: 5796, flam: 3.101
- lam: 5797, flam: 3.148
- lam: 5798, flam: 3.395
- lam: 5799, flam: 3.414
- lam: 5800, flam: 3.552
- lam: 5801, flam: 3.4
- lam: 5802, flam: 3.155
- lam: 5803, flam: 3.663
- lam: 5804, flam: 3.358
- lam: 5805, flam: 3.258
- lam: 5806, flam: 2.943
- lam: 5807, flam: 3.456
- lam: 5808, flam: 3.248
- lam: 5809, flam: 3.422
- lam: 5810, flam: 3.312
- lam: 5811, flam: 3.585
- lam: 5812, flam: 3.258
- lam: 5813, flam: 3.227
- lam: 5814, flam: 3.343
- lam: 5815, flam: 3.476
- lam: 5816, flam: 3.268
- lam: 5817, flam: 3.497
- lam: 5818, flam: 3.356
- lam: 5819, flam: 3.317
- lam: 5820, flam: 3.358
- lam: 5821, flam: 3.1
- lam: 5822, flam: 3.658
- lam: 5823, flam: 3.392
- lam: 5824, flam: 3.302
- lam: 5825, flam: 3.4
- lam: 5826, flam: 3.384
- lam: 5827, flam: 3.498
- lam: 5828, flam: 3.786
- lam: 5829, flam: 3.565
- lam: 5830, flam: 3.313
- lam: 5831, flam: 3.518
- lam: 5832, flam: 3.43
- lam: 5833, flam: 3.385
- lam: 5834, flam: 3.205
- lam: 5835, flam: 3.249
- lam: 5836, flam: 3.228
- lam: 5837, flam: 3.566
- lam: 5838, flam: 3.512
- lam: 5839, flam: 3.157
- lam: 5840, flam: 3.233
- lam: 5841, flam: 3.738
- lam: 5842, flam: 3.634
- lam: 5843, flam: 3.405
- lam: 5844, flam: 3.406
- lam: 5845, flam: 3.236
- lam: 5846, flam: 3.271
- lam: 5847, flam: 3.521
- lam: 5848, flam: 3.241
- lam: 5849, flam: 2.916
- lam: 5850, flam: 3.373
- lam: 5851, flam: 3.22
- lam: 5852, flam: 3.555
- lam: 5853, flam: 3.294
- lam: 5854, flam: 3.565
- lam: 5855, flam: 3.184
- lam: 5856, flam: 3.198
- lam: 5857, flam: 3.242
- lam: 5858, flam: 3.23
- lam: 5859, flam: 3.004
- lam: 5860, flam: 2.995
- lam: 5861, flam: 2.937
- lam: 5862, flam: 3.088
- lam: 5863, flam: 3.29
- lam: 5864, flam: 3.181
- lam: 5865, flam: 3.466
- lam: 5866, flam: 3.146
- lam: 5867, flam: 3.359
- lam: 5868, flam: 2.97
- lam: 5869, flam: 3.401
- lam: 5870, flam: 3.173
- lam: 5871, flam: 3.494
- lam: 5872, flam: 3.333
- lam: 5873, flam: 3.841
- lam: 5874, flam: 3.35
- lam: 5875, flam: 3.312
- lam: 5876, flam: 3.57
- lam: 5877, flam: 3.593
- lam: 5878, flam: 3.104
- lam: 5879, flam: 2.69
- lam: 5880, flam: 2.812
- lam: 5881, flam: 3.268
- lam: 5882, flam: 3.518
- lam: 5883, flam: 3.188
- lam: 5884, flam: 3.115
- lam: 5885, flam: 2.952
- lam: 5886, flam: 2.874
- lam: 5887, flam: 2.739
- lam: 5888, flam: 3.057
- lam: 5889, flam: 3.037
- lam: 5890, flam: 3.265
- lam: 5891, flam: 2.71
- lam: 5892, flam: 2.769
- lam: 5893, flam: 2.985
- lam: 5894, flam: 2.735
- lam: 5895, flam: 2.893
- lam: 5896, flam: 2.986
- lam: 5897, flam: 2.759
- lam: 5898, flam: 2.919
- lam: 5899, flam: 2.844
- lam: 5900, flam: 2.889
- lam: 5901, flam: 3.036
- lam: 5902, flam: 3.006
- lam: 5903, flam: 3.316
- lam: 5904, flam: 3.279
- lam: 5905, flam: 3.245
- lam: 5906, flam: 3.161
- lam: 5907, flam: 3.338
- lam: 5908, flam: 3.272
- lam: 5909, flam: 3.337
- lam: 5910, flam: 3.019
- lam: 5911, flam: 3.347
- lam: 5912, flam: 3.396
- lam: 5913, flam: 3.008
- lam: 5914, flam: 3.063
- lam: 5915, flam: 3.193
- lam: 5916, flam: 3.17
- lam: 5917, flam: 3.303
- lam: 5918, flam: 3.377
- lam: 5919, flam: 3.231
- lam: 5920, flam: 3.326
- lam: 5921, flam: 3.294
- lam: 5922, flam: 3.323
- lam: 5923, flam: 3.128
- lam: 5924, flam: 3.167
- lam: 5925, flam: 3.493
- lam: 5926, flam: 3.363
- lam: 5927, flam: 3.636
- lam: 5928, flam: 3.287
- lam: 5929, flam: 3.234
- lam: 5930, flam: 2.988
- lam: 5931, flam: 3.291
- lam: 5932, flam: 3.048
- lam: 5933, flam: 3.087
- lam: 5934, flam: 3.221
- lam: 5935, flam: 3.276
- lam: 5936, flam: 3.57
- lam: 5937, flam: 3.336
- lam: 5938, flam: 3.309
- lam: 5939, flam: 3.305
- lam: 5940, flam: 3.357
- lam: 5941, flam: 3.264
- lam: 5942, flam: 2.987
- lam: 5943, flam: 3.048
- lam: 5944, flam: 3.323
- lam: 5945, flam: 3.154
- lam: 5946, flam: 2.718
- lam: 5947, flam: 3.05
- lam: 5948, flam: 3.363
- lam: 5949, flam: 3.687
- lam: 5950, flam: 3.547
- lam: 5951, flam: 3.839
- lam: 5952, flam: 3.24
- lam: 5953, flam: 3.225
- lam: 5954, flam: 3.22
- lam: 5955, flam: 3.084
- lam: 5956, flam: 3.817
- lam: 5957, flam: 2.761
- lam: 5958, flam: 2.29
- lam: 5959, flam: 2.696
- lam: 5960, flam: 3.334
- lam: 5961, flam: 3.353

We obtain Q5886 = 1.7 A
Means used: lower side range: 3.25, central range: 3.09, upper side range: 3.27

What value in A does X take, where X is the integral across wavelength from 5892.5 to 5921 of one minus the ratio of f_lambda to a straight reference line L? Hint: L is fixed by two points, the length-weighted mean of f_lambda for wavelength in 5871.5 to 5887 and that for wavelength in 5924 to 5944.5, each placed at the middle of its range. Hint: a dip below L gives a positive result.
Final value 1.0 A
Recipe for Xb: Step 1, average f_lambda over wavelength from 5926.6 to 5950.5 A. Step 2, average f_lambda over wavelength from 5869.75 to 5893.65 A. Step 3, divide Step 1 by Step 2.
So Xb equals 1.03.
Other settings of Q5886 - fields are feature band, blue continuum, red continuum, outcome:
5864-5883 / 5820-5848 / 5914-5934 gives 0.26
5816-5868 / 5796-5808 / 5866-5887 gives -0.88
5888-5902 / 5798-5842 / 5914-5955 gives 1.66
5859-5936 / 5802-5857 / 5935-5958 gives 3.12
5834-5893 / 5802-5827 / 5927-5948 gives 1.12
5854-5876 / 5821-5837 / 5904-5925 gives 0.53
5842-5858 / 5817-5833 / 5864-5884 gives 0.19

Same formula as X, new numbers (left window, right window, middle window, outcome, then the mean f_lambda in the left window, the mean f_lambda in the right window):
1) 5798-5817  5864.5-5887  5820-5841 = -0.53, 3.36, 3.24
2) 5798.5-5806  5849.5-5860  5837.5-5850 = -0.24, 3.37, 3.27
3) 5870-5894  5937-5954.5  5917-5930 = -0.31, 3.15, 3.27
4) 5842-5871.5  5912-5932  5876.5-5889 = 0.71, 3.26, 3.25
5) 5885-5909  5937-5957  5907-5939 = -1.15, 3.01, 3.28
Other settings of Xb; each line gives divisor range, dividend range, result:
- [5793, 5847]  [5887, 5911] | 0.90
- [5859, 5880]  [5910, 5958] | 1.00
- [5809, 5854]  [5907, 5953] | 0.97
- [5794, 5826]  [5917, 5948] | 0.97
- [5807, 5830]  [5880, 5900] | 0.88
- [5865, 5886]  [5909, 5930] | 1.00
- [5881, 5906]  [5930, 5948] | 1.06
